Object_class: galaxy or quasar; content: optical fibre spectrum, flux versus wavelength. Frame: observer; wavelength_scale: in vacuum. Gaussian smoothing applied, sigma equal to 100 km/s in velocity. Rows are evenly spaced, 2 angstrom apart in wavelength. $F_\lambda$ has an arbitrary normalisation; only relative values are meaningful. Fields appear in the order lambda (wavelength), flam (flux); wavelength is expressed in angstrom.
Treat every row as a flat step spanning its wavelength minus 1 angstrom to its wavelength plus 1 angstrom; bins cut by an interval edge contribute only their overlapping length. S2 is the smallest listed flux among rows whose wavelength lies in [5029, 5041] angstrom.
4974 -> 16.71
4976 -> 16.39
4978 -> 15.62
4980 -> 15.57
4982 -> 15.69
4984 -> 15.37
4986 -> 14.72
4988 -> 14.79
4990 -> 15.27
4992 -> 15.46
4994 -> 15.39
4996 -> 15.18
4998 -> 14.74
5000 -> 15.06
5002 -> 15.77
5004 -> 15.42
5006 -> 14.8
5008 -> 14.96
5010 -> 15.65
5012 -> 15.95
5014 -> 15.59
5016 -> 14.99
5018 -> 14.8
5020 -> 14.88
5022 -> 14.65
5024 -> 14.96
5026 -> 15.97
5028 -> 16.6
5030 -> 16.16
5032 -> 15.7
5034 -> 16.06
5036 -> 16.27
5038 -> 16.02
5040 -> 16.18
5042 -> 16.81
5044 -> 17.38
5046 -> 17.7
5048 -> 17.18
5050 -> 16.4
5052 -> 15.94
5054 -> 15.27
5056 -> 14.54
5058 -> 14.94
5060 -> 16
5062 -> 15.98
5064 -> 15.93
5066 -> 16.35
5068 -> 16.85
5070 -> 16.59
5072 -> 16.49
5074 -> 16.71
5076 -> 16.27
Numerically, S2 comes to 15.7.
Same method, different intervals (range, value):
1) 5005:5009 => 14.8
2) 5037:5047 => 16.02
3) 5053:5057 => 14.54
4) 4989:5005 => 14.74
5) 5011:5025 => 14.65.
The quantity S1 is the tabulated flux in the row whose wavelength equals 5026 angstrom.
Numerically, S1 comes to 15.97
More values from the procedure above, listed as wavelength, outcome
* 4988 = 14.79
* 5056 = 14.54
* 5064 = 15.93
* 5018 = 14.8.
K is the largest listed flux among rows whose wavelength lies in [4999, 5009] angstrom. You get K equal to 15.77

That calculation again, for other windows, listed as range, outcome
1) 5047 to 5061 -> 17.18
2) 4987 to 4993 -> 15.46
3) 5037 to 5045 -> 17.38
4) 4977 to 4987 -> 15.69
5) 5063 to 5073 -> 16.85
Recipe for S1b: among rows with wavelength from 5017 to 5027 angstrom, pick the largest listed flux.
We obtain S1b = 15.97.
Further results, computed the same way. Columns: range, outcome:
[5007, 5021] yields 15.95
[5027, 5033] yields 16.6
